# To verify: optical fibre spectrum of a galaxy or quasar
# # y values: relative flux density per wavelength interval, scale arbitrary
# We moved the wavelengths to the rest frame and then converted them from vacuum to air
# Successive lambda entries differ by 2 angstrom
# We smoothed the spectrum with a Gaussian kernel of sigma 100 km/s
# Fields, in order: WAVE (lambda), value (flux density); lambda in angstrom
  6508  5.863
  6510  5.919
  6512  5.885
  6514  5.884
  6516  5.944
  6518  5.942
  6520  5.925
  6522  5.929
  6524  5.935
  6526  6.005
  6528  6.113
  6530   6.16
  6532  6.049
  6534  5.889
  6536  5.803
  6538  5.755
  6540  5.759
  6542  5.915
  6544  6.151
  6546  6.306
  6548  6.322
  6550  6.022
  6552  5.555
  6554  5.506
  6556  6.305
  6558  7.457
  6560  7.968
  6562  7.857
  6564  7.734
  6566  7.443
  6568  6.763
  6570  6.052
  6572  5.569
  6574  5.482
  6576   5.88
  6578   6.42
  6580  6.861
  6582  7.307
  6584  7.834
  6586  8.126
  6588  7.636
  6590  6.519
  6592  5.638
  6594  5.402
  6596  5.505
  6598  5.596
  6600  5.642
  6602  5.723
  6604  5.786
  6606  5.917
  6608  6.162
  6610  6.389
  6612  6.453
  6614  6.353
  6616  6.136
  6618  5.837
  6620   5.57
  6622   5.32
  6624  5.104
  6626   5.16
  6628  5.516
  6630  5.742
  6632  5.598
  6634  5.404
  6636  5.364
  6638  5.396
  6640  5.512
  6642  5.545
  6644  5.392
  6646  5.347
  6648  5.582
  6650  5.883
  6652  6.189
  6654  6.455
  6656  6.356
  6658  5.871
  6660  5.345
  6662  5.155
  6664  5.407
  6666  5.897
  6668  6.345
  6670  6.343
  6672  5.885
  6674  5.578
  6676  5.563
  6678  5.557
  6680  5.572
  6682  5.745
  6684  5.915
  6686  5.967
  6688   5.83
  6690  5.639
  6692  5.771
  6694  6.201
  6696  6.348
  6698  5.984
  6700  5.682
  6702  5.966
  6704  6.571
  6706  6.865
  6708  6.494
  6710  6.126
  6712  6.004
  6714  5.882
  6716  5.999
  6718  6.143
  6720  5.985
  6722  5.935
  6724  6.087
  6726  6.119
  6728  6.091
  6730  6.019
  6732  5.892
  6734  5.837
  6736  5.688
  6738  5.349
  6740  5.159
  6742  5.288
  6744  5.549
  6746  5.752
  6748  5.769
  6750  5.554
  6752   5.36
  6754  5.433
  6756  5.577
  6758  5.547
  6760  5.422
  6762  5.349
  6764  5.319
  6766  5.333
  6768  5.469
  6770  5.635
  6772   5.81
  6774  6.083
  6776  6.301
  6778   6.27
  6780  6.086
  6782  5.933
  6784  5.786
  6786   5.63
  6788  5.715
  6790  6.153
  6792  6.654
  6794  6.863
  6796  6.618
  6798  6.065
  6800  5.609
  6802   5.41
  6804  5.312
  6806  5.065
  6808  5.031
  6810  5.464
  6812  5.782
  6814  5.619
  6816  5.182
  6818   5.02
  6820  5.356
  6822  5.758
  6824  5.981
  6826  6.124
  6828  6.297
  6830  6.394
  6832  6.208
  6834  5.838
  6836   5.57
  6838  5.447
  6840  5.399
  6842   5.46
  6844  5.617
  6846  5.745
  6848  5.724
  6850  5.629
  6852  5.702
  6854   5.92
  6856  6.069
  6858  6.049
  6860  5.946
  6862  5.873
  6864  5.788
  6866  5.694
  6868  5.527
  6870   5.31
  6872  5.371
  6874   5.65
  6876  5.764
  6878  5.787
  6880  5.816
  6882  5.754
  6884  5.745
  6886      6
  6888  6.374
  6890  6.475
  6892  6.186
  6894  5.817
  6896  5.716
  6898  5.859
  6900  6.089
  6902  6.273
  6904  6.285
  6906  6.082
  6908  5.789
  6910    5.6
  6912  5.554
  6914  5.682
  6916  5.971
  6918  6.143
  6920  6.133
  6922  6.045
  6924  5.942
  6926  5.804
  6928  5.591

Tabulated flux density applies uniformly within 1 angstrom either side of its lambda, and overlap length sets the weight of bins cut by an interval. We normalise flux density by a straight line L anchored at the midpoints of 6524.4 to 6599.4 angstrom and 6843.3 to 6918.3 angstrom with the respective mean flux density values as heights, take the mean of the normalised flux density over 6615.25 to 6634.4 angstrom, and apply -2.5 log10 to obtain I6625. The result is 0.14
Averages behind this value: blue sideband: 6.39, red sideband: 5.85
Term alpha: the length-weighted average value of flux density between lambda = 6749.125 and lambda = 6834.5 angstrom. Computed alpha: 5.75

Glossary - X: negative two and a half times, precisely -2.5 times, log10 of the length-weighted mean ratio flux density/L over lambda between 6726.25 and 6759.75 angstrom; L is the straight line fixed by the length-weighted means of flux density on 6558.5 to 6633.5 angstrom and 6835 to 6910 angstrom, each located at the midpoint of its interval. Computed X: 0.08 mag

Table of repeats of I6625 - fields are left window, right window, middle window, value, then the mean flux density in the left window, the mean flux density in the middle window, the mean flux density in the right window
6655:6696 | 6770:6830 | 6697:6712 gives -0.074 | 5.81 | 6.23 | 5.83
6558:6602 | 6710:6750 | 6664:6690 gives 0.051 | 6.63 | 5.82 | 5.82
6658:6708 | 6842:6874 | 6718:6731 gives -0.036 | 5.89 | 6.05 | 5.72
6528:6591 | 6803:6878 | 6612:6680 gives 0.102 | 6.52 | 5.7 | 5.67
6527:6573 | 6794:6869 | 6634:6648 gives 0.136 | 6.37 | 5.44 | 5.73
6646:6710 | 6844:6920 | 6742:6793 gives 0.031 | 5.93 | 5.73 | 5.86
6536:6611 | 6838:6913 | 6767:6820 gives 0.035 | 6.38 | 5.78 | 5.82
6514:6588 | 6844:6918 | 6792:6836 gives 0.034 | 6.4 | 5.78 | 5.85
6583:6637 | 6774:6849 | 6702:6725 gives -0.053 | 5.98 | 6.18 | 5.8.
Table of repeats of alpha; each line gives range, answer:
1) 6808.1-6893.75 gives 5.76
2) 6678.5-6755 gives 5.88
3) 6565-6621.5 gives 6.28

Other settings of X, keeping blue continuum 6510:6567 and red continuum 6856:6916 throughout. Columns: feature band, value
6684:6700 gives 0.03 mag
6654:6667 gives 0.07 mag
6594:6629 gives 0.08 mag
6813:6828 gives 0.06 mag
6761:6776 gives 0.07 mag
